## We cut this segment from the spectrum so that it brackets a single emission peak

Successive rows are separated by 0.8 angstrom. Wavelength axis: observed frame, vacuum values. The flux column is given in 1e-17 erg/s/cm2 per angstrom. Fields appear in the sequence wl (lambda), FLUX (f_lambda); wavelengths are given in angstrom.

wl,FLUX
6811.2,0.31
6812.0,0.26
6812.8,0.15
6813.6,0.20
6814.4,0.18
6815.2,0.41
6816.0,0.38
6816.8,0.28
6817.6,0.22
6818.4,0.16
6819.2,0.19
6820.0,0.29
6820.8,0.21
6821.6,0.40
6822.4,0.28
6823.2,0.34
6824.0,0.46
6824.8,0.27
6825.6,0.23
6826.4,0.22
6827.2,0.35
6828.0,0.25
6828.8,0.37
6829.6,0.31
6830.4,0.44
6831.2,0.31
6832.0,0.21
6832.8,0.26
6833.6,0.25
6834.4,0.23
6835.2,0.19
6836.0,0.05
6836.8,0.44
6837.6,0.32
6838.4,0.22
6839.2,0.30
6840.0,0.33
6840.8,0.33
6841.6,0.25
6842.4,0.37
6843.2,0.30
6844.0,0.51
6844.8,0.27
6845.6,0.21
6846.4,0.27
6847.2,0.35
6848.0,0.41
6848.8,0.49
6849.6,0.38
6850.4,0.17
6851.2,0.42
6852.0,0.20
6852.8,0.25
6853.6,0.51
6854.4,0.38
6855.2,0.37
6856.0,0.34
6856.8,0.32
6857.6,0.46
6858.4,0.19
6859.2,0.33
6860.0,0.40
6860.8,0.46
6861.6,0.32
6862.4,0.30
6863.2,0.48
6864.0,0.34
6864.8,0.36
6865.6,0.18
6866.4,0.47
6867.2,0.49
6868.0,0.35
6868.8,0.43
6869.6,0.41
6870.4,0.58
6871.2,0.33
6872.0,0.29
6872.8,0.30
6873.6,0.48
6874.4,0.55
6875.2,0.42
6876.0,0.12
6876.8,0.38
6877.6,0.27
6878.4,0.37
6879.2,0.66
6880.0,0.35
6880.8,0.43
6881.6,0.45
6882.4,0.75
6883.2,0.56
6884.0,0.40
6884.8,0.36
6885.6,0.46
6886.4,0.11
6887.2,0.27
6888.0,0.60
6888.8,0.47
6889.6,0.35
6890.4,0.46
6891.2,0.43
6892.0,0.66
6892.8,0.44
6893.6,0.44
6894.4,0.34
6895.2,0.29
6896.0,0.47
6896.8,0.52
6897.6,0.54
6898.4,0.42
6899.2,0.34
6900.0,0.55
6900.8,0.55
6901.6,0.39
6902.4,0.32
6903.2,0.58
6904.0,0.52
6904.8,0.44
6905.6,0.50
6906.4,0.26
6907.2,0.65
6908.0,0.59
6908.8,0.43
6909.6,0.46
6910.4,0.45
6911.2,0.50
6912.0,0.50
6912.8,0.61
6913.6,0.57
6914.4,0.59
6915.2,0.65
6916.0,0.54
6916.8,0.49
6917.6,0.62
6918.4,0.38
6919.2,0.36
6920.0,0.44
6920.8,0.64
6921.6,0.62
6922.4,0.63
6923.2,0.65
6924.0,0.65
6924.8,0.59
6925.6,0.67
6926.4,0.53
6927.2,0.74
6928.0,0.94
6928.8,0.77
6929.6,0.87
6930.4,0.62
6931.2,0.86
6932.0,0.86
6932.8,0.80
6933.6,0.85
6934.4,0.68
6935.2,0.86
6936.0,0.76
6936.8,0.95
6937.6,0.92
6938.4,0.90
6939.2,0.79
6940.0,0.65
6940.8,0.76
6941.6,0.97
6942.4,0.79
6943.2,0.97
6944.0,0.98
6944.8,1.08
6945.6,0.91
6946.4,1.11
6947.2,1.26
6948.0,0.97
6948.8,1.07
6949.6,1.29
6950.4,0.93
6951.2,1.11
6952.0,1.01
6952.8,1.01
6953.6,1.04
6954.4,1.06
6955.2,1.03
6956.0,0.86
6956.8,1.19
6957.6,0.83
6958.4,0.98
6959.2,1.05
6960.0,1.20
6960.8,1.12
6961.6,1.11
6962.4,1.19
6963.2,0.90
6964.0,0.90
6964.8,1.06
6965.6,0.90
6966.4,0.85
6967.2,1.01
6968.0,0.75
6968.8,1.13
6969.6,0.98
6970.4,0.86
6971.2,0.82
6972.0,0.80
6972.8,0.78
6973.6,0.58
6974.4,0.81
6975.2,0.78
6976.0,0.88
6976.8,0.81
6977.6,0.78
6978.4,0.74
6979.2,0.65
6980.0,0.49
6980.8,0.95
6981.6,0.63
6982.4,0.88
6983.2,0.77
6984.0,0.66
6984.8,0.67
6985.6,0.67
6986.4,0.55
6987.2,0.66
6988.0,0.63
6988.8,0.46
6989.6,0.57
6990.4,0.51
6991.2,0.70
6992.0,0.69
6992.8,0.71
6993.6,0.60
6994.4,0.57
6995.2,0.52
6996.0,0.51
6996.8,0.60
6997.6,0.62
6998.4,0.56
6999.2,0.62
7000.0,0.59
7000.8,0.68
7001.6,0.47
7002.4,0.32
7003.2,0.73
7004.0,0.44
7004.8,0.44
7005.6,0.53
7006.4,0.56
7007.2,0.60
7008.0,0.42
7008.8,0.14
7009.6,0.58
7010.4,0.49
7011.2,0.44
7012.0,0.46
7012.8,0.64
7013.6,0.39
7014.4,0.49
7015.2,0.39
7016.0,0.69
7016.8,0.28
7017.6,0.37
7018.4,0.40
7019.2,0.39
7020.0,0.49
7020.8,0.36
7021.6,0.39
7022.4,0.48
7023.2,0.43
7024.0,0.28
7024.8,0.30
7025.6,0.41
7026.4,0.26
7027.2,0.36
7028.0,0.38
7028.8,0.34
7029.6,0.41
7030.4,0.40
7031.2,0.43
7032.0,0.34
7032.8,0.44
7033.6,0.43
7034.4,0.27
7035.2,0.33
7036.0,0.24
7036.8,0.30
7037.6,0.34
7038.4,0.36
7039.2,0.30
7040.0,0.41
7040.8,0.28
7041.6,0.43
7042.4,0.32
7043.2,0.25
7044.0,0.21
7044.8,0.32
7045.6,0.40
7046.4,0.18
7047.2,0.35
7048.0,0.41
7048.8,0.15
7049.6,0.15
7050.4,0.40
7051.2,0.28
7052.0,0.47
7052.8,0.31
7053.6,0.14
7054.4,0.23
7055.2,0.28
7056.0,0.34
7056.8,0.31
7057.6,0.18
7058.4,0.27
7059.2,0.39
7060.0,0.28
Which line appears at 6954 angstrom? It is C IV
